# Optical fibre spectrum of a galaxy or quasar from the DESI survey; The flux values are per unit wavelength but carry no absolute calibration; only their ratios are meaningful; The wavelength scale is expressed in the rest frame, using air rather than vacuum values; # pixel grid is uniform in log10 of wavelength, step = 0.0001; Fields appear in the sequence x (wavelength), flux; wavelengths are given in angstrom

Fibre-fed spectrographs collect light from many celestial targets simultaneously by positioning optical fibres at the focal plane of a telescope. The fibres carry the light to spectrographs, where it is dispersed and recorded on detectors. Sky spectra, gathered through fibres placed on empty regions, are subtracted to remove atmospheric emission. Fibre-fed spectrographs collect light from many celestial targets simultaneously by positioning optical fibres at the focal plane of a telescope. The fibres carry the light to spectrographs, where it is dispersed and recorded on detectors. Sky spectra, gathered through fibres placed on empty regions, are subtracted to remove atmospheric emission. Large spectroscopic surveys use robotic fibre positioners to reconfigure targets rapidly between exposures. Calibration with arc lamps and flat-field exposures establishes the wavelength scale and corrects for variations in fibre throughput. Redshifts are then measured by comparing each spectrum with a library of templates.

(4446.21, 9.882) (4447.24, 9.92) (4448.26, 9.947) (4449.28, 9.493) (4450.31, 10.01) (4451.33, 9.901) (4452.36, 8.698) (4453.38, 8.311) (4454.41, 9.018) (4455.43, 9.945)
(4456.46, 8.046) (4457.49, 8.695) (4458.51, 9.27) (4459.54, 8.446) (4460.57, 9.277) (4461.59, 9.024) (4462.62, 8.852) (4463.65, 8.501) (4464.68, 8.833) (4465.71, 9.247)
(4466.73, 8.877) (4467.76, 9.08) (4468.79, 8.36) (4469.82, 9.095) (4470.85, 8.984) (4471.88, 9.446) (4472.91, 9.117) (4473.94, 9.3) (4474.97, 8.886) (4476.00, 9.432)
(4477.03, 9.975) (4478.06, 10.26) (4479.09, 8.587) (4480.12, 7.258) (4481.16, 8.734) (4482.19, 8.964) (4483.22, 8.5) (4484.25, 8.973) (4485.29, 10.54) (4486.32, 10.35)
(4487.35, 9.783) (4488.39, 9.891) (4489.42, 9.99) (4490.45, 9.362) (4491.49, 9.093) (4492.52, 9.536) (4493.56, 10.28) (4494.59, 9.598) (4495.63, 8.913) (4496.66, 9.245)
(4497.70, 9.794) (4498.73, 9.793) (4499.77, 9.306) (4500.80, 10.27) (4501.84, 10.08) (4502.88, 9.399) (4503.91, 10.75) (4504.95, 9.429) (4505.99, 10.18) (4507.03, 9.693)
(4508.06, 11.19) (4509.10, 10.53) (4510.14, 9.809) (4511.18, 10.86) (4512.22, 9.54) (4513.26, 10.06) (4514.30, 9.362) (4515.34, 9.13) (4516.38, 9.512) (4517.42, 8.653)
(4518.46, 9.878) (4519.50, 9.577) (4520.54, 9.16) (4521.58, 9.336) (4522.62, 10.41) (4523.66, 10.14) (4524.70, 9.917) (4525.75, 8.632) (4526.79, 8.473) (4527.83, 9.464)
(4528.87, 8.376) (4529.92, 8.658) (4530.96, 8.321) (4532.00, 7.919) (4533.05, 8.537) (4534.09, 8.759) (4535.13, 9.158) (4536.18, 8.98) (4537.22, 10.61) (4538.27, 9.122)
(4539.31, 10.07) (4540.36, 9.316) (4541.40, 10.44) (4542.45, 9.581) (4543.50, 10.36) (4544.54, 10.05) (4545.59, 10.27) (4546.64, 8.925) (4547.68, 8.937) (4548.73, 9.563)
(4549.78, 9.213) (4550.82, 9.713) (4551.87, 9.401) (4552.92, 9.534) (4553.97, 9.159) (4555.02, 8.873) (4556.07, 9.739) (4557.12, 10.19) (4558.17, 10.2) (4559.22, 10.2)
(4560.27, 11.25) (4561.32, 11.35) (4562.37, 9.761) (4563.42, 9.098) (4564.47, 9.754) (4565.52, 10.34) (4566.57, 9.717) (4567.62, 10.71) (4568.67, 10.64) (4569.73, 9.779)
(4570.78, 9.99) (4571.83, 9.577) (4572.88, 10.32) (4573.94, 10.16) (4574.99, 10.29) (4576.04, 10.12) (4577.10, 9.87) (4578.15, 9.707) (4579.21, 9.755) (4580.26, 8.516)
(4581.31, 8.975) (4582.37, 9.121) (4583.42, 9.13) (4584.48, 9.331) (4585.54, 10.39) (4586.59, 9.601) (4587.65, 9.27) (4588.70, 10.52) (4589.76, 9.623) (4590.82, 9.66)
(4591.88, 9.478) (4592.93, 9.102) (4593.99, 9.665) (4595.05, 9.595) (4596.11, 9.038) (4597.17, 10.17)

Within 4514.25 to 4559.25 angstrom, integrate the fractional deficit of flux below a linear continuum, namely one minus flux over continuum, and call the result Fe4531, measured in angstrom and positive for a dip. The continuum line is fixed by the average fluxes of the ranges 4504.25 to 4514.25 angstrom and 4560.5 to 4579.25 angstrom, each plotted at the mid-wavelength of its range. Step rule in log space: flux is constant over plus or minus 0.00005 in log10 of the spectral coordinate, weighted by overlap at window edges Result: 3.1 angstrom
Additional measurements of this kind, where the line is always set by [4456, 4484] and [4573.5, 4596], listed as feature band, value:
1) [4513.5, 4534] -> 0.2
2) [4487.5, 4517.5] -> -2.2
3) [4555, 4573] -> -1.2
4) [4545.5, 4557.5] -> 0.0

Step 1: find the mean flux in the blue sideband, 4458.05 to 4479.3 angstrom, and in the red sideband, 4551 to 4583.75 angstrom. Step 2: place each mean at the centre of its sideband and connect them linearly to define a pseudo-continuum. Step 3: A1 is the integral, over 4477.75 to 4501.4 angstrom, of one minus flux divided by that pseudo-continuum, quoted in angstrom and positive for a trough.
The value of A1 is -0.4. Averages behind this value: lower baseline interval 9.09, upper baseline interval 9.85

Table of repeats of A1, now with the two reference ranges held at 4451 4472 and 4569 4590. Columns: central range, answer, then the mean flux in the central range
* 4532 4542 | 0.07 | 9.36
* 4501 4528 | -1.36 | 9.74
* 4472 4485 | 0.00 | 9.04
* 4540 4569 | -0.97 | 9.87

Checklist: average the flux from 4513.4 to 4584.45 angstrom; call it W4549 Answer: 9.58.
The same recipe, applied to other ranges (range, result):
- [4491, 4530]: 9.64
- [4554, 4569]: 10.1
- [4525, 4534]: 8.59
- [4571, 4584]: 9.64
